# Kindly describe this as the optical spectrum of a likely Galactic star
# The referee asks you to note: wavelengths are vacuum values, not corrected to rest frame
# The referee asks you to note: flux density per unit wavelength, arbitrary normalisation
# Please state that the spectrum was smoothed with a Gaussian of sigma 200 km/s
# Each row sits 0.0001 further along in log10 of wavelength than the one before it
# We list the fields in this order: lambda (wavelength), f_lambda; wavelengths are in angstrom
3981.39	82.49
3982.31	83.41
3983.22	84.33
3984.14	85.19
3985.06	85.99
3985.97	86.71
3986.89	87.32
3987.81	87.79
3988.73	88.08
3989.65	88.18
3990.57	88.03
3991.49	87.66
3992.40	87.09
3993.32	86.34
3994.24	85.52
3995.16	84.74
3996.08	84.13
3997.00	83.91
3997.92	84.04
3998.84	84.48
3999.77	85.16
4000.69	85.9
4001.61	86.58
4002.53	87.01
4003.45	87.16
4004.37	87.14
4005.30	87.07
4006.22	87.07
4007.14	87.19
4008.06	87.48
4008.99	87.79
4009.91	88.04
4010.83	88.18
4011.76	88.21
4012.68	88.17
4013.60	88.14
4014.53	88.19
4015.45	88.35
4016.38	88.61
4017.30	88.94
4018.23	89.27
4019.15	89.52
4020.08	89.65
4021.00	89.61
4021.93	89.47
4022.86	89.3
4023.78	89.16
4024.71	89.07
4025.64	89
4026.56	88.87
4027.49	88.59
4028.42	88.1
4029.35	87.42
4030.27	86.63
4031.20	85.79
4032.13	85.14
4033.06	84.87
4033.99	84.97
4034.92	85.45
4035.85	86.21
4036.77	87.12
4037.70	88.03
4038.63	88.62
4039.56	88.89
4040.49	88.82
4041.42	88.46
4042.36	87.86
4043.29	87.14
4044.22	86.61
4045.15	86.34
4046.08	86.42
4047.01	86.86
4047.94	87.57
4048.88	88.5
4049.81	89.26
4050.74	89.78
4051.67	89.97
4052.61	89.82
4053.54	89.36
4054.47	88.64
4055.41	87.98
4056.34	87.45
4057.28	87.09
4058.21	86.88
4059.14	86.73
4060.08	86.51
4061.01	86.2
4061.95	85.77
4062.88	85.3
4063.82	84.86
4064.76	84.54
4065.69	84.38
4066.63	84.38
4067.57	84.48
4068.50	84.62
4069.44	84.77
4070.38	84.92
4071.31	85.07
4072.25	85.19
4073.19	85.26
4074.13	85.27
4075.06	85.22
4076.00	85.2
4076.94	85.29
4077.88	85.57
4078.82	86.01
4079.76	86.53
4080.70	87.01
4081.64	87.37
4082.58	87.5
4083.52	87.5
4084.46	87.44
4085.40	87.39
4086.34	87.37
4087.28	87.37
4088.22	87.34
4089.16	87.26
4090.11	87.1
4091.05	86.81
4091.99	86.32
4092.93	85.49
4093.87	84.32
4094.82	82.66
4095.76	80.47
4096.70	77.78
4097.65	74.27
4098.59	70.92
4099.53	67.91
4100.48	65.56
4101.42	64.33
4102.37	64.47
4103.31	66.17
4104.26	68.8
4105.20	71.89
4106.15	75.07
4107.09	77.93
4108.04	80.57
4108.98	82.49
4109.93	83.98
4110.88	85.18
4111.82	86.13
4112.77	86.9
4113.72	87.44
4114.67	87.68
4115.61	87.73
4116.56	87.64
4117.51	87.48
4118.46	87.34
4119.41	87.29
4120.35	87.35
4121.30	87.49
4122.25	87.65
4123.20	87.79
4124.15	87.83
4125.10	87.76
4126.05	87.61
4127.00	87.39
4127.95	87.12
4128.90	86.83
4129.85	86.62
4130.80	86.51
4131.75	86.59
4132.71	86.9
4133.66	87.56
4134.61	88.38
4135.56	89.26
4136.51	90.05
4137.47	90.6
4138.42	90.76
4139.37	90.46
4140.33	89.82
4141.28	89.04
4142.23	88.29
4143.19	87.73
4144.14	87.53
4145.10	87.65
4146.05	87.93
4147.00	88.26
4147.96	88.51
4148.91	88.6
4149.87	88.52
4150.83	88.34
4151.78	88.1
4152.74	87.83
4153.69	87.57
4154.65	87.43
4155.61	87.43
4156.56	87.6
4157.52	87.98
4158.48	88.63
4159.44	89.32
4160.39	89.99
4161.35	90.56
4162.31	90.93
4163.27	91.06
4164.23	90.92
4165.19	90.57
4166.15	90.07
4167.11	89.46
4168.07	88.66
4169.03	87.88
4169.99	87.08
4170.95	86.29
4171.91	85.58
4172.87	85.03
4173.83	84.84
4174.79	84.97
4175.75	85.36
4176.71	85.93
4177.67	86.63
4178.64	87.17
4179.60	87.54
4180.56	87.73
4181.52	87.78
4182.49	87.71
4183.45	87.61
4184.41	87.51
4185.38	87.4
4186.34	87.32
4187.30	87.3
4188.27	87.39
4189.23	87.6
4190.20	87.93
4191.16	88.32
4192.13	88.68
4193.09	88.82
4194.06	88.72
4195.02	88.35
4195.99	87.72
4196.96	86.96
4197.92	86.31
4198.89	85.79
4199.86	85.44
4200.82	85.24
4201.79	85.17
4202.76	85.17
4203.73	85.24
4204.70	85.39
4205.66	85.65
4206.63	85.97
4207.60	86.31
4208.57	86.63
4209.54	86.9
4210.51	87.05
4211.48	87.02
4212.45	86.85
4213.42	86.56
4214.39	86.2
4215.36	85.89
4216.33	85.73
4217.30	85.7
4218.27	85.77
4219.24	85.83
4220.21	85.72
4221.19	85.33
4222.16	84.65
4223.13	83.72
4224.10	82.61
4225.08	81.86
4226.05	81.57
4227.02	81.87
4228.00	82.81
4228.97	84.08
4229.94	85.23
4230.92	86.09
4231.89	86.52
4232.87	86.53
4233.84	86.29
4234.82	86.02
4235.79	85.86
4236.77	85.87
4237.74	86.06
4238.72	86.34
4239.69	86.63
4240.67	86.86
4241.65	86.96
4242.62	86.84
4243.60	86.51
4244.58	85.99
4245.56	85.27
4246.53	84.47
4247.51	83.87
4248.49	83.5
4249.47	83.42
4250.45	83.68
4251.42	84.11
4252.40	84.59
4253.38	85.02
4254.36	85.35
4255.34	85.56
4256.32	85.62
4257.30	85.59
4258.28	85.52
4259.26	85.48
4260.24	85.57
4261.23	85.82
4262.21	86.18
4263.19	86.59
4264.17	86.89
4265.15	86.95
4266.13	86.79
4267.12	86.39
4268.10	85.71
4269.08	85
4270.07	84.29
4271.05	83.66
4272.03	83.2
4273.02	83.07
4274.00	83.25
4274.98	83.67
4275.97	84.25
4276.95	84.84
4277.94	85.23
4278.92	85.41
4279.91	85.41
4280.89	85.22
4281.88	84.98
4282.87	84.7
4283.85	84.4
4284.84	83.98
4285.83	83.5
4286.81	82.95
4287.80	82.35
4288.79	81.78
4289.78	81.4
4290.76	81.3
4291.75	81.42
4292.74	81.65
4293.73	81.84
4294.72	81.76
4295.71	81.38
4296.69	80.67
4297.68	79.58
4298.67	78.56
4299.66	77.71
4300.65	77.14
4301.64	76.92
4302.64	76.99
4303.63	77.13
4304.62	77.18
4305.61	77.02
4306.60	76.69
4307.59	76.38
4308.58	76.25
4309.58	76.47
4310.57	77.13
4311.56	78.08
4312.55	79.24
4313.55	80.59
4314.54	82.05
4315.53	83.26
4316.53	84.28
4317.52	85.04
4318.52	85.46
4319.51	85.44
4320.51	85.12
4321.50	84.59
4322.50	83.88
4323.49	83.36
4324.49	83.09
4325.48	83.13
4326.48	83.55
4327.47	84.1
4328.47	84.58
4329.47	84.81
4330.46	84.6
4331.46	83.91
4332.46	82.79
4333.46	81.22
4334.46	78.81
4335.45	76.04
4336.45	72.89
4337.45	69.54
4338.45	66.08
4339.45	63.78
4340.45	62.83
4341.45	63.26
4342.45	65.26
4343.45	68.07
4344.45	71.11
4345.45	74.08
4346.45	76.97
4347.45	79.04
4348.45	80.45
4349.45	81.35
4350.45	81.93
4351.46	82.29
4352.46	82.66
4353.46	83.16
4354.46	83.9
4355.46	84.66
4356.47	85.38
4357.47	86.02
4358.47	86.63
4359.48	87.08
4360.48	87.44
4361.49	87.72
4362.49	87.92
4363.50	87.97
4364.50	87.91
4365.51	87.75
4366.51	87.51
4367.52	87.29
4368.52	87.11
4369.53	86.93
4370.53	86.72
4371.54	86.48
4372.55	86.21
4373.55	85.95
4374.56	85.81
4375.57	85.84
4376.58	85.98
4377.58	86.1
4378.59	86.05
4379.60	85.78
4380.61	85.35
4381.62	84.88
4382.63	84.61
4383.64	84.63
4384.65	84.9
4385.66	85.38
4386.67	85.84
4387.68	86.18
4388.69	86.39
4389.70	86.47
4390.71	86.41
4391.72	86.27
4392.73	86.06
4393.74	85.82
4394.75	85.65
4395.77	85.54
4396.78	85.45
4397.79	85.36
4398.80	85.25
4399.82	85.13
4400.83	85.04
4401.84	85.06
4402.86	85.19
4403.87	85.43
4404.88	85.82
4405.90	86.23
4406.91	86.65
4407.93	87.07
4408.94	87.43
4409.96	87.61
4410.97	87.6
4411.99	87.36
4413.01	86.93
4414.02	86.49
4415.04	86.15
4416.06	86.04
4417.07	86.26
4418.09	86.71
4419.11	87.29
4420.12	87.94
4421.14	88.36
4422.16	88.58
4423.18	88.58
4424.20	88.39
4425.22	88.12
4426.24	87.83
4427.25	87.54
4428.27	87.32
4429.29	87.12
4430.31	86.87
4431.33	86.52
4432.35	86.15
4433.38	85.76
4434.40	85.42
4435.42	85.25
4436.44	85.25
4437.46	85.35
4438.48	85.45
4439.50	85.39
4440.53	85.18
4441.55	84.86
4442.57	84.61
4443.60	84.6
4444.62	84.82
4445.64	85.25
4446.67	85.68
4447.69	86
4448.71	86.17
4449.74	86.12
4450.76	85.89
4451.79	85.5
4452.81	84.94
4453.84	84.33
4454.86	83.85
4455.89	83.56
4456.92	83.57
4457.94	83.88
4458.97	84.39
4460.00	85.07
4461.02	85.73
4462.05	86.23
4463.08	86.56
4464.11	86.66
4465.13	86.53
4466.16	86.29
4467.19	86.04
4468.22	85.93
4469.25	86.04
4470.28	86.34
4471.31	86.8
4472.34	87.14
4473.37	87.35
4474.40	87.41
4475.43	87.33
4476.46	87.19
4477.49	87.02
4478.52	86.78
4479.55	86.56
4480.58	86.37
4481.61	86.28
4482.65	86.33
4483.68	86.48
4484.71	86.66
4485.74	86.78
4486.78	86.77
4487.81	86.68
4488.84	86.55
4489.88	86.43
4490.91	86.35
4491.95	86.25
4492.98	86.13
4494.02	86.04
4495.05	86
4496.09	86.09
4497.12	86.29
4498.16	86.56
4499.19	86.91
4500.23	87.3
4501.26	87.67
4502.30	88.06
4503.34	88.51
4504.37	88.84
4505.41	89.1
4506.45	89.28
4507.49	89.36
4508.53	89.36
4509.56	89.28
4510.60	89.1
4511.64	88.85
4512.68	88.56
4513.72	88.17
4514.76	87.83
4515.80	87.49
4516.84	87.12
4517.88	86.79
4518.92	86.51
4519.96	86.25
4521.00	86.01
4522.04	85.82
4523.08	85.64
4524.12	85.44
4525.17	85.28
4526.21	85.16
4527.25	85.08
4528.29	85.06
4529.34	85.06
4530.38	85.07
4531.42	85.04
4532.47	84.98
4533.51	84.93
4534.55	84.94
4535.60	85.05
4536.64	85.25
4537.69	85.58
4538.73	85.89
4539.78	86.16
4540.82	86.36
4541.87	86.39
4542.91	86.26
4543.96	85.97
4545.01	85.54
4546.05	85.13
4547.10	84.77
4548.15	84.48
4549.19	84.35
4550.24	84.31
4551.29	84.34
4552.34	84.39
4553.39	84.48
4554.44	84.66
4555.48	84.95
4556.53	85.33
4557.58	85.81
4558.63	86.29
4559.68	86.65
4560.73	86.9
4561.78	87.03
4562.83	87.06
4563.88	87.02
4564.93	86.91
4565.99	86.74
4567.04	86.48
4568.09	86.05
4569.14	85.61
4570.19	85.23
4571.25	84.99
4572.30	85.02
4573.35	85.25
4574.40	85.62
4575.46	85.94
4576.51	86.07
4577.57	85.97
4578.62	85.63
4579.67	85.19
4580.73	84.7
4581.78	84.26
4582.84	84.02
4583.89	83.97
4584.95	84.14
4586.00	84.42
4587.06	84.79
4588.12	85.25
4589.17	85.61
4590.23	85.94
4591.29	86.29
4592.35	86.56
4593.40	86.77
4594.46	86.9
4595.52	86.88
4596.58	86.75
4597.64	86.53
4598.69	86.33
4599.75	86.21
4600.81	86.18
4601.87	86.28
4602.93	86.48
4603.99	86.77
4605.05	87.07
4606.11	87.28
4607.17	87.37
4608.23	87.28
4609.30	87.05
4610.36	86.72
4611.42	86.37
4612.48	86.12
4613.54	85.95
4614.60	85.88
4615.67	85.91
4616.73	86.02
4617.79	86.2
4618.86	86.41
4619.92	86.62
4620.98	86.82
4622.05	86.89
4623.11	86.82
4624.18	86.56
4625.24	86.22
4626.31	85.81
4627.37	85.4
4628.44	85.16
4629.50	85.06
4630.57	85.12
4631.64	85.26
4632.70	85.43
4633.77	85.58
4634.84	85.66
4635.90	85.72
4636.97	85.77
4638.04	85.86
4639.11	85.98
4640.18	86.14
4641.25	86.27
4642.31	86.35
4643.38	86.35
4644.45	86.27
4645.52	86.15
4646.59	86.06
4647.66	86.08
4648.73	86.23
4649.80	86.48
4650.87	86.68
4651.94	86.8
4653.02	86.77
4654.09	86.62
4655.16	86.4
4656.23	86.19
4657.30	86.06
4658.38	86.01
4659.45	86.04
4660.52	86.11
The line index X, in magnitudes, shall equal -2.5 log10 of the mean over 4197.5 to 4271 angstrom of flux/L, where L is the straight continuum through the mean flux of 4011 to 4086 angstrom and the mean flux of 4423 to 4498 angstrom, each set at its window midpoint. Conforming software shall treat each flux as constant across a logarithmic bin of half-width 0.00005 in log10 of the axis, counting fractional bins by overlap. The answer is 0.02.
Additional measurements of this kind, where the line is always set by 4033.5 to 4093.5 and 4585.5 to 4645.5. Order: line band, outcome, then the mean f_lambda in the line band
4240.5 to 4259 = 0.02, 85.2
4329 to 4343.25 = 0.17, 73.8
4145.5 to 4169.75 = -0.03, 88.9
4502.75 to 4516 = -0.03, 88.8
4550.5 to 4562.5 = 0.01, 85.5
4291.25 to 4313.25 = 0.11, 78.5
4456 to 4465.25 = 0.01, 85.3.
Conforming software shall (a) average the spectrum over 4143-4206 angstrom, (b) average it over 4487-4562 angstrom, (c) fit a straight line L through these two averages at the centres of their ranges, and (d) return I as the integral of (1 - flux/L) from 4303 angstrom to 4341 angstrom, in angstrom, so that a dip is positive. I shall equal 3.3 angstrom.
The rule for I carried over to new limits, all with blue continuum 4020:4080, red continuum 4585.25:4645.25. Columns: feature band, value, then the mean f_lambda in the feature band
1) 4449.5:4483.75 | 0.2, 85.9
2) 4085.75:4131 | 2.3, 82.4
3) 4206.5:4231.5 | 0.5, 85.1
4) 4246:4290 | 1.0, 84.7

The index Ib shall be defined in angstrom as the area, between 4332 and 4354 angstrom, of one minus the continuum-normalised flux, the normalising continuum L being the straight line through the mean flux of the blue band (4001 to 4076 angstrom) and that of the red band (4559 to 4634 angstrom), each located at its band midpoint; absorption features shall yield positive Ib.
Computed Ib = 3.0 angstrom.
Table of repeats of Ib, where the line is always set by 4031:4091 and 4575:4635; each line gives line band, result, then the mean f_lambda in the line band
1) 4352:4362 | 0.1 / 85.5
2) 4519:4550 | 0.2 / 85.4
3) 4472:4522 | -0.6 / 87.2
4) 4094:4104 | 1.7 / 71.8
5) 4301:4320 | 1.5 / 79.5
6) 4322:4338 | 0.9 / 81.2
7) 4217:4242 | 0.4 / 85.1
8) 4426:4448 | 0.1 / 85.8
